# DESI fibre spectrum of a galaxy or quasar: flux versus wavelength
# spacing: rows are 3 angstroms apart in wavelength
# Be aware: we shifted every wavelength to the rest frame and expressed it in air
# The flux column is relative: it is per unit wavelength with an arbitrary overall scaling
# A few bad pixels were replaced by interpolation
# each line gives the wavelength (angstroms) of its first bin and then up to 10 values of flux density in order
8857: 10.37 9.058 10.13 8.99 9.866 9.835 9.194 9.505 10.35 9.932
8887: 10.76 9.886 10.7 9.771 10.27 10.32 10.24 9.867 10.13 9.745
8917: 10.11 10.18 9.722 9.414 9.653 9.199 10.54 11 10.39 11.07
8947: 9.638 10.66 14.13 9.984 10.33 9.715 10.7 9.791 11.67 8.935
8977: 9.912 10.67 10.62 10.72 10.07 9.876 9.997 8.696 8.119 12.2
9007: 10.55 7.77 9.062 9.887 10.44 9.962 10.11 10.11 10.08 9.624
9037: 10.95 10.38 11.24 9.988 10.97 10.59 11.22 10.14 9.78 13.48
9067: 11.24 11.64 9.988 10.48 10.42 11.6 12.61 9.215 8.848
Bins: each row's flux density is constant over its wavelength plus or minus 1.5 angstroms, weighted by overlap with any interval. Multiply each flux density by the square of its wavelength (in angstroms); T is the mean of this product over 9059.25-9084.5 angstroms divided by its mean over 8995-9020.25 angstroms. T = 1.2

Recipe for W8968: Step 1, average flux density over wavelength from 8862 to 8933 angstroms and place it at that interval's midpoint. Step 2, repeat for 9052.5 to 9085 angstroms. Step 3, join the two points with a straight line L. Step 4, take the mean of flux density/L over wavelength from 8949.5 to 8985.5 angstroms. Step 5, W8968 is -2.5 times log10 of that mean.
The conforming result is -0.02 mag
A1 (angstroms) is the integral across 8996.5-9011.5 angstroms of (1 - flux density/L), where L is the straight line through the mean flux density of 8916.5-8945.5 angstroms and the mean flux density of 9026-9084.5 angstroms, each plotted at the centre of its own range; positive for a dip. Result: 1.47 angstroms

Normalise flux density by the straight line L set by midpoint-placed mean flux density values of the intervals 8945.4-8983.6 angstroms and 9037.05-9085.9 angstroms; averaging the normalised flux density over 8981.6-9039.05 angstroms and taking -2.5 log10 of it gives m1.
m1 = 0.08 mag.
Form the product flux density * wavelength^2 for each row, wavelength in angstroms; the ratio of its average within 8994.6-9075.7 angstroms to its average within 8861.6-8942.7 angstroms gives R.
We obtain 1.1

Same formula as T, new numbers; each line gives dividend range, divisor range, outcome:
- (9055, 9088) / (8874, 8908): 1.14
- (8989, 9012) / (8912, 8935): 1.00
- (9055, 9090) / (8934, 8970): 1.05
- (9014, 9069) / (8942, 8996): 1.02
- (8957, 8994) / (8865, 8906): 1.05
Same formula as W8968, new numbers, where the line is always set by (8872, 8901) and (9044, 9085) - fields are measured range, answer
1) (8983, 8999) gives 0.06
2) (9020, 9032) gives 0.07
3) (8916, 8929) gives 0.04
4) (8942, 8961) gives -0.06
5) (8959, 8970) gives 0.03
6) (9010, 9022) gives 0.12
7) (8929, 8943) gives 0.01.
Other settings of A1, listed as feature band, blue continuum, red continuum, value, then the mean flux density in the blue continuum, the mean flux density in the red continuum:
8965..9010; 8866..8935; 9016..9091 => 1.1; 9.93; 10.6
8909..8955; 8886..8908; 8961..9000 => -0.9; 10.2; 10.1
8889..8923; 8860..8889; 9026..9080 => -0.5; 9.8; 10.7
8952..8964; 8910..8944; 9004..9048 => -1.0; 10.1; 10.1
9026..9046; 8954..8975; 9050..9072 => 1.0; 10.3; 11.1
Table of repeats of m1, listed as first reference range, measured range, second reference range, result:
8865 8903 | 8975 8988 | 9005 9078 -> -0.02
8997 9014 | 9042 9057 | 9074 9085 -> -0.04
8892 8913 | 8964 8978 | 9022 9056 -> 0.01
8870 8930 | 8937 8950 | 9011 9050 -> -0.05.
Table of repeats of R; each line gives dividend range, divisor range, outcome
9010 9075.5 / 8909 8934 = 1.10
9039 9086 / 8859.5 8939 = 1.14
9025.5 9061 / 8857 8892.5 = 1.10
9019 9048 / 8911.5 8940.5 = 1.06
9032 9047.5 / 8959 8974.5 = 1.03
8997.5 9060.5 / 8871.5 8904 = 1.04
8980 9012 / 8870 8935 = 1.01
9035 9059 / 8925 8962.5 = 1.04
